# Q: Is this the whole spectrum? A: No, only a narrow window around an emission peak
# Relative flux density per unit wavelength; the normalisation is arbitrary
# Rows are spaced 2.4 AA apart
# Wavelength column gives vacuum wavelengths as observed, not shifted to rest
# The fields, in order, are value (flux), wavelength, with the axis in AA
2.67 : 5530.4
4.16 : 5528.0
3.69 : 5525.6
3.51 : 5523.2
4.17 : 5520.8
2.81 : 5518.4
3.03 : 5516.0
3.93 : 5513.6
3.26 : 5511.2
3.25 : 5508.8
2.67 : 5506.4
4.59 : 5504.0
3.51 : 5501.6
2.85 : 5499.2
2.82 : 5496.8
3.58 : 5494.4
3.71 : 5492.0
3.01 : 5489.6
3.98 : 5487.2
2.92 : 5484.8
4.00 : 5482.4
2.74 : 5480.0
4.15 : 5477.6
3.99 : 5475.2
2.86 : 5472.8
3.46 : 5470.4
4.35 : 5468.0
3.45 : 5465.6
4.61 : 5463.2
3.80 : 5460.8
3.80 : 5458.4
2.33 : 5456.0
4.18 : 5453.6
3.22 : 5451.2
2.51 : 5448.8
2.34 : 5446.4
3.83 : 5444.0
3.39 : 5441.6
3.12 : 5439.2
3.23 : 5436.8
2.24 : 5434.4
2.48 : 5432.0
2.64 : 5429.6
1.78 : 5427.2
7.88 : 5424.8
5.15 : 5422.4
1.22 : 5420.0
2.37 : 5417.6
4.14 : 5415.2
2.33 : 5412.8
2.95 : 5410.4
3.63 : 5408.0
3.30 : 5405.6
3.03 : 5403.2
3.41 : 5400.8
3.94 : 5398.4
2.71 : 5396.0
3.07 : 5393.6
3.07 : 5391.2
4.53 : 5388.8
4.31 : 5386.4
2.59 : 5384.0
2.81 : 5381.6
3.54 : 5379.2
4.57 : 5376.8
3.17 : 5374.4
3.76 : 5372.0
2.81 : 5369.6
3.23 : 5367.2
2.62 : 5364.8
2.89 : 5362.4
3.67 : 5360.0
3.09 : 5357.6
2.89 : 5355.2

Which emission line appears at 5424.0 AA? H-gamma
